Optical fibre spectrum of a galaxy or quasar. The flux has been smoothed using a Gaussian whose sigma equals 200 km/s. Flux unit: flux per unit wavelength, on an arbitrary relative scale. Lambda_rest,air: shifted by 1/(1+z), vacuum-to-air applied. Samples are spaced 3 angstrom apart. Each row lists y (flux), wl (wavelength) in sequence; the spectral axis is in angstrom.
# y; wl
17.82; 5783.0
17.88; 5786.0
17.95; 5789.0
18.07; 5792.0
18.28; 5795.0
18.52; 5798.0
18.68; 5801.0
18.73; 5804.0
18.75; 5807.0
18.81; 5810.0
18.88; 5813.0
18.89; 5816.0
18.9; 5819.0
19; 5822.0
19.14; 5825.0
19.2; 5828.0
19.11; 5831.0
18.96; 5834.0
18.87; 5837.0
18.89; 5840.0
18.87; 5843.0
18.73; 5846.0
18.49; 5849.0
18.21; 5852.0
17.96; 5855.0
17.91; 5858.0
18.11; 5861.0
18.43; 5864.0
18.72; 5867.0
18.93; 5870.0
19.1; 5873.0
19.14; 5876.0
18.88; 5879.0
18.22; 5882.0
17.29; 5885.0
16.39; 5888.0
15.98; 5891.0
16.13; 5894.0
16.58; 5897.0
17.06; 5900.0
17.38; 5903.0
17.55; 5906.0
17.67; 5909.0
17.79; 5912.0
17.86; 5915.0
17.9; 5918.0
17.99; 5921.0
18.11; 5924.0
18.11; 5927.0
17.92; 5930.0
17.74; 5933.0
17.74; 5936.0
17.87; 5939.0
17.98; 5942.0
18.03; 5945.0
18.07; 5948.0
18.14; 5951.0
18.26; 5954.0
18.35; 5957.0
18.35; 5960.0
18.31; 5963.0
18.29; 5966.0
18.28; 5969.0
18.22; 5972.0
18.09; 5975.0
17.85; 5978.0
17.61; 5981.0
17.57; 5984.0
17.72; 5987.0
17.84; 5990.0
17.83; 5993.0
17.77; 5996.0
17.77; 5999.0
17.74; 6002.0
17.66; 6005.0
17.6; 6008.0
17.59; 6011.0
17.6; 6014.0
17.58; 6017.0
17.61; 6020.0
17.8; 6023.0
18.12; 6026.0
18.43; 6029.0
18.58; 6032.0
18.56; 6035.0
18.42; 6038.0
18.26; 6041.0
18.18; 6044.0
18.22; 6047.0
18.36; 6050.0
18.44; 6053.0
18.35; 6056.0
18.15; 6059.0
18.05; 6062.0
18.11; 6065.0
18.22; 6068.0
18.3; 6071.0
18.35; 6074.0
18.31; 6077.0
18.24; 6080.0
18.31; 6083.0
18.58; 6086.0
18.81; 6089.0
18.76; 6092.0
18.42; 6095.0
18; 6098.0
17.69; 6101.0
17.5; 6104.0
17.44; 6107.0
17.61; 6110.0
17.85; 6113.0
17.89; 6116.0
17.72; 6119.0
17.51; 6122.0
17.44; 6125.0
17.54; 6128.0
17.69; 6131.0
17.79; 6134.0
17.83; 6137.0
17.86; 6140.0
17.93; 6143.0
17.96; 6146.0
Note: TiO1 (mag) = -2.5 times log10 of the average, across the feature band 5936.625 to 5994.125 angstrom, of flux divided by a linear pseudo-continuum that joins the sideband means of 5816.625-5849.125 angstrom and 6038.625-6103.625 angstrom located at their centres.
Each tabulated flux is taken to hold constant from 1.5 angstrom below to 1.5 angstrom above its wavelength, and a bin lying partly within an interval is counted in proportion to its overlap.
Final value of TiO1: 0.03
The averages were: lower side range 18.9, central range 18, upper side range 18.3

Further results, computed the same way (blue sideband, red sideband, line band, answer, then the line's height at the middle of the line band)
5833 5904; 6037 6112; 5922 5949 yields 0.01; 18.1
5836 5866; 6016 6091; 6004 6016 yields 0.04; 18.3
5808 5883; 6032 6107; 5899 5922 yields 0.06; 18.6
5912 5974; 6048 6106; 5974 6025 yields 0.03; 18.1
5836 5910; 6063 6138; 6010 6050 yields -0.01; 18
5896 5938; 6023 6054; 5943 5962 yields -0.02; 17.9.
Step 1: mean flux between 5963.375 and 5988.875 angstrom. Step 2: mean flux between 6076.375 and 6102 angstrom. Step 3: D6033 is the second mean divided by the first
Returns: 1.0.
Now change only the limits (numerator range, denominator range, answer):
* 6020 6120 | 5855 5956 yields 1.02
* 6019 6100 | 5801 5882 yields 0.98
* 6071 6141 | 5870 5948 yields 1.01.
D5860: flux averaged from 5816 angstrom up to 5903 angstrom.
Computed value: 18.3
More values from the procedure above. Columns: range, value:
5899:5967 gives 17.9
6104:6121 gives 17.7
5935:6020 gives 17.9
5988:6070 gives 18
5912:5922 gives 17.9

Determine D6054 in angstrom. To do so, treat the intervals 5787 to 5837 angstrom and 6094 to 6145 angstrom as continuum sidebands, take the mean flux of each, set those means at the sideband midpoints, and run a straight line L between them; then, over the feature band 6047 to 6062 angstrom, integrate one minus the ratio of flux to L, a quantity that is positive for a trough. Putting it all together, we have -0.28 angstrom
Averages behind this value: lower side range 18.7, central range 18.3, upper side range 17.7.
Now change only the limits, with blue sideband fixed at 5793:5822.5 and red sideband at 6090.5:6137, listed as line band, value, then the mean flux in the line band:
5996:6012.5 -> 0.40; 17.7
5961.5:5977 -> 0.01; 18.2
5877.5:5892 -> 0.86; 17.4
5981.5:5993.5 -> 0.30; 17.7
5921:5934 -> 0.27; 18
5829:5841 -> -0.21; 19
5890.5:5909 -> 1.55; 16.9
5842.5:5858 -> 0.19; 18.4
